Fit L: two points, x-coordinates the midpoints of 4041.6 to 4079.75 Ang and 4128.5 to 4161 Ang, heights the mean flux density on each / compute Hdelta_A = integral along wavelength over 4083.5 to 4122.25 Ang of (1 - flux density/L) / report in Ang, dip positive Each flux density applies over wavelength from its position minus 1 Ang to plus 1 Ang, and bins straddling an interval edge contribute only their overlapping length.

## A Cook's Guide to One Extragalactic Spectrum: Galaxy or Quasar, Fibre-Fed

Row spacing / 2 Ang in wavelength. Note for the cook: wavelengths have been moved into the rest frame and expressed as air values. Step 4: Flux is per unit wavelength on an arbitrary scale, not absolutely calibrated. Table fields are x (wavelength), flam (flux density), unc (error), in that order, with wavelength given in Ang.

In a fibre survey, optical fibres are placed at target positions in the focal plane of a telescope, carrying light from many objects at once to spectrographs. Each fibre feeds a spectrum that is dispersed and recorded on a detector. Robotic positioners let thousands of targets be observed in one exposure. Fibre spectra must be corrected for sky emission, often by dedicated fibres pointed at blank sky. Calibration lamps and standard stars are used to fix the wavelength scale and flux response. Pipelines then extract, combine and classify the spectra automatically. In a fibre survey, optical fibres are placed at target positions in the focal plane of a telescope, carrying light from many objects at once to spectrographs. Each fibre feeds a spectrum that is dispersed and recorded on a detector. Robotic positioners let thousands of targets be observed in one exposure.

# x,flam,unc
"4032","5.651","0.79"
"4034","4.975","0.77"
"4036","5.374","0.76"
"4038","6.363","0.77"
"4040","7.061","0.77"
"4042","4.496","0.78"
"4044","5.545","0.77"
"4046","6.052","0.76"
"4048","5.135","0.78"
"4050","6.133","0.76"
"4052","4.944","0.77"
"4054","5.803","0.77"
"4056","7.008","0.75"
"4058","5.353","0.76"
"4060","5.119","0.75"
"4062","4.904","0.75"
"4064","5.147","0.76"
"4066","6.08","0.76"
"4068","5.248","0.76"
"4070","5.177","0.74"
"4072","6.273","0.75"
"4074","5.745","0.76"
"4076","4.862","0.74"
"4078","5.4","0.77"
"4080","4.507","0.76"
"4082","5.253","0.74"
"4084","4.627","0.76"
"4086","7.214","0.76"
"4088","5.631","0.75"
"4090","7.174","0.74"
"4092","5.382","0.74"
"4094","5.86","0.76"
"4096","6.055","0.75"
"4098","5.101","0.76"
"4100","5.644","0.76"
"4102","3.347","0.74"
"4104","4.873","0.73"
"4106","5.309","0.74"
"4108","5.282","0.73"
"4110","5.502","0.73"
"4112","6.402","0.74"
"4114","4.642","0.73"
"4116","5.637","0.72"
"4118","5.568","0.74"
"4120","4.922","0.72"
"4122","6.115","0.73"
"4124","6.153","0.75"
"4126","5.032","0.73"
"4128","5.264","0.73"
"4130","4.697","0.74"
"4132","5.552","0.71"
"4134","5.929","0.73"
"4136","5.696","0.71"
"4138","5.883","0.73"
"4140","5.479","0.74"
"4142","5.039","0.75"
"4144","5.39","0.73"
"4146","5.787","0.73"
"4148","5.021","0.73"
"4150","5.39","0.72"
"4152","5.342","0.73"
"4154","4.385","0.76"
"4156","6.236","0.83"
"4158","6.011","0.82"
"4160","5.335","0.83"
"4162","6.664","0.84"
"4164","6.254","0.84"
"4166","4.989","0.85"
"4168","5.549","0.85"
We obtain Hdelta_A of -0.3 Ang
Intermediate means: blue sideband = 5.49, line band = 5.51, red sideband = 5.45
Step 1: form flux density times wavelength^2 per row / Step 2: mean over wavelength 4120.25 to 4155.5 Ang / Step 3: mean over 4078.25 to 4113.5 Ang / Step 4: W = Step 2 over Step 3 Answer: 1.01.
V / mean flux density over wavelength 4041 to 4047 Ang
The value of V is 5.36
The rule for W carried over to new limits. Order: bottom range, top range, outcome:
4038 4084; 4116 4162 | 1.04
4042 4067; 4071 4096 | 1.04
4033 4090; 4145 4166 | 1.05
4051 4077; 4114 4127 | 1.03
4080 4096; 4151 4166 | 1.02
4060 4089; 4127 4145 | 1.03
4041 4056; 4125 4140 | 1.02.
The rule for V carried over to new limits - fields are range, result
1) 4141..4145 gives 5.21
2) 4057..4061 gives 5.24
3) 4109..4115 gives 5.52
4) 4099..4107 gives 4.79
